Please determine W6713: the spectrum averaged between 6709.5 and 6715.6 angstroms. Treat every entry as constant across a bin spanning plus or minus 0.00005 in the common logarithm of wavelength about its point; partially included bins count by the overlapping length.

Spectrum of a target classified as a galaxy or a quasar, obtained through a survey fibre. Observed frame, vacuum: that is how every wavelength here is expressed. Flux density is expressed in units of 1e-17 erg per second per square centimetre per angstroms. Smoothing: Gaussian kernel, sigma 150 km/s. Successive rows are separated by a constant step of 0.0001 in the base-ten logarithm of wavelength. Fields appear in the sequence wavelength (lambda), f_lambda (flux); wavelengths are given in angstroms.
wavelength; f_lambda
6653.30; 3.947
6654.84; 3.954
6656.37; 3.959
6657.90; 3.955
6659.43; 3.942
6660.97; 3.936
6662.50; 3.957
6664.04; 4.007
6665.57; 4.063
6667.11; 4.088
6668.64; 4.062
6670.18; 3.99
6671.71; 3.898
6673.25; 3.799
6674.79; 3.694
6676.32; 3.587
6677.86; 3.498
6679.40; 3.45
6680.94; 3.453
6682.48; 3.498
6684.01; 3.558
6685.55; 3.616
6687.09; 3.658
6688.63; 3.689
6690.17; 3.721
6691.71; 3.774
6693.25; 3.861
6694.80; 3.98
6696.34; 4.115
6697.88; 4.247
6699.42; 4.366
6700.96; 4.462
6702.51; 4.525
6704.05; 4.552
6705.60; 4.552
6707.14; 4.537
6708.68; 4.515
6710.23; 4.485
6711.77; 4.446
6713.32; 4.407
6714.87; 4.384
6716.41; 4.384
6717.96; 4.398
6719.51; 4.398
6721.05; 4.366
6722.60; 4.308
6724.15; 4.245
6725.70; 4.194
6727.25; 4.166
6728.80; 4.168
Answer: 4.43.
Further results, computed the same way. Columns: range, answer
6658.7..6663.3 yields 3.94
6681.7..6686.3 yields 3.56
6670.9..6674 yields 3.85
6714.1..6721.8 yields 4.39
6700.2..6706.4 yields 4.52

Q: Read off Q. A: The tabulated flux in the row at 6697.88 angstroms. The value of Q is 4.247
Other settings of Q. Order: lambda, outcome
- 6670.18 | 3.99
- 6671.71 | 3.898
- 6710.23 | 4.485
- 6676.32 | 3.587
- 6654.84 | 3.954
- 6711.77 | 4.446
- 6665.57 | 4.063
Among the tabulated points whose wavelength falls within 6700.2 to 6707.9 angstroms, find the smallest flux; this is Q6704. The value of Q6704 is 4.462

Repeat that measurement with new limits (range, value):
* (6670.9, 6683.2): 3.45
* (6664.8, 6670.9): 3.99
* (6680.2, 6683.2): 3.453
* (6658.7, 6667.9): 3.936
